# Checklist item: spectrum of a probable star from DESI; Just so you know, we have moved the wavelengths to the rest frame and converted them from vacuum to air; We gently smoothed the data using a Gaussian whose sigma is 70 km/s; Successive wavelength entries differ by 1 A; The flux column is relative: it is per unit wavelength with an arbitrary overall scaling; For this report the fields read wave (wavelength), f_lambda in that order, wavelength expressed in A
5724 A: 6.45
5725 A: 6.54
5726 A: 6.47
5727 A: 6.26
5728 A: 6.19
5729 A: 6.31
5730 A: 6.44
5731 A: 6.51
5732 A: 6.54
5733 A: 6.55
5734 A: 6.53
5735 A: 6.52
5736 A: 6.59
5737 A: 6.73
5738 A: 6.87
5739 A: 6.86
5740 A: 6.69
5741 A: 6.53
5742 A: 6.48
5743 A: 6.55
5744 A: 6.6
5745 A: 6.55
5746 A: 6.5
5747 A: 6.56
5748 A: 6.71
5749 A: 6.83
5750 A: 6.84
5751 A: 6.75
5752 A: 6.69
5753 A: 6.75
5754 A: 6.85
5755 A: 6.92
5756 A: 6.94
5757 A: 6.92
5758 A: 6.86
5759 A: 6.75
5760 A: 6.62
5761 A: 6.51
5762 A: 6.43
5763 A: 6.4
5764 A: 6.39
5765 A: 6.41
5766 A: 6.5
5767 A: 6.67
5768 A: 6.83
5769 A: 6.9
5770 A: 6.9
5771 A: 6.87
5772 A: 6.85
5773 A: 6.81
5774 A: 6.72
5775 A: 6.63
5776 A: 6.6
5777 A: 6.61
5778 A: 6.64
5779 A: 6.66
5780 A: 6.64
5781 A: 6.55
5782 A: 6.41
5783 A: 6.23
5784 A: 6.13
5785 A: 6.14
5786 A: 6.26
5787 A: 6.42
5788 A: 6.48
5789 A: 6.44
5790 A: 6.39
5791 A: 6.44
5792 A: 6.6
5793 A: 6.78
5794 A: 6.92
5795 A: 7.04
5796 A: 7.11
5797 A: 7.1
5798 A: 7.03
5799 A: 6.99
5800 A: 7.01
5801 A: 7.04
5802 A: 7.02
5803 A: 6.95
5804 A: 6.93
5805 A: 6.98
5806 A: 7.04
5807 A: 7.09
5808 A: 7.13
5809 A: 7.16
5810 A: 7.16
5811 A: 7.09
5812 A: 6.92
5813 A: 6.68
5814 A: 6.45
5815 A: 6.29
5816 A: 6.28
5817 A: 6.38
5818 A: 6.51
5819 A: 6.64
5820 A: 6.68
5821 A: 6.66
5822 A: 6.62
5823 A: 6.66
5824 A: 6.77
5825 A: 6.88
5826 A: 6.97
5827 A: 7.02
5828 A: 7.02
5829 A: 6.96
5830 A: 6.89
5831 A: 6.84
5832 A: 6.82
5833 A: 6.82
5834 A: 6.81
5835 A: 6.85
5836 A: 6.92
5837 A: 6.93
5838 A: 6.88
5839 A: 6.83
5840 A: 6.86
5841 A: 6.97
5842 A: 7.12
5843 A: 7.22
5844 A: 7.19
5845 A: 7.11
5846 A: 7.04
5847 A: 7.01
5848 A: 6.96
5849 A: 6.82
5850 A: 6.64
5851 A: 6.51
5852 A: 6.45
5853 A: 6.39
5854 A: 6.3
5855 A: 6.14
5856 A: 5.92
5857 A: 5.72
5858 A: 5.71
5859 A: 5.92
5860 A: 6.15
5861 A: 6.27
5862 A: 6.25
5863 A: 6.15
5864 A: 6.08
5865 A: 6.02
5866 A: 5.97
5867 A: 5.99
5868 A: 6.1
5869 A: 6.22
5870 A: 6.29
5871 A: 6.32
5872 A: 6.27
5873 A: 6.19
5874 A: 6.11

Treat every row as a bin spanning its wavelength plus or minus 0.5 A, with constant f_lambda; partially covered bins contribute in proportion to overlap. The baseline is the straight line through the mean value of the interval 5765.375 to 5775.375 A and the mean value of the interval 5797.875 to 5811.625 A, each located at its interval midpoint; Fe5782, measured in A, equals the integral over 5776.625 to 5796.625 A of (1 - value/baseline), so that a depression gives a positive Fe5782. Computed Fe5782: 1.0 A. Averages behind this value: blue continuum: 6.77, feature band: 6.55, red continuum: 7.04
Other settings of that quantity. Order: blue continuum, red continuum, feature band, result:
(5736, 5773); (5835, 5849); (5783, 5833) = 0.8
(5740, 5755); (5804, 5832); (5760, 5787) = 0.6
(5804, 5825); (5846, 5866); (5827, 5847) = -1.4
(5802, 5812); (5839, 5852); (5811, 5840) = 1.0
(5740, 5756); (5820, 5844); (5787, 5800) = 0.0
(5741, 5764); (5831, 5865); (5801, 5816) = -0.6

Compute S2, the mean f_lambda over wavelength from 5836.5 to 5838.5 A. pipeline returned 6.9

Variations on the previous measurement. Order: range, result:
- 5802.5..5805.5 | 6.95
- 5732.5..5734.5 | 6.54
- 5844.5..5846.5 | 7.08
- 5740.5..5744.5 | 6.54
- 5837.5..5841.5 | 6.88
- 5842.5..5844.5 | 7.21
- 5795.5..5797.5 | 7.11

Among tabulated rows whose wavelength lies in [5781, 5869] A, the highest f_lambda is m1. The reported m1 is 7.22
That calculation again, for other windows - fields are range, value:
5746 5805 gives 7.11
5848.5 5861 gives 6.82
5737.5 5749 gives 6.87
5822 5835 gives 7.02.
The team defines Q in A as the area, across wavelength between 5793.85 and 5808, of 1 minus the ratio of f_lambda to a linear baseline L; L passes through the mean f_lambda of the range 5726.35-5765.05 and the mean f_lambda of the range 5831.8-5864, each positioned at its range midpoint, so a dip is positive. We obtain -0.9 A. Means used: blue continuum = 6.62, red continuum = 6.6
